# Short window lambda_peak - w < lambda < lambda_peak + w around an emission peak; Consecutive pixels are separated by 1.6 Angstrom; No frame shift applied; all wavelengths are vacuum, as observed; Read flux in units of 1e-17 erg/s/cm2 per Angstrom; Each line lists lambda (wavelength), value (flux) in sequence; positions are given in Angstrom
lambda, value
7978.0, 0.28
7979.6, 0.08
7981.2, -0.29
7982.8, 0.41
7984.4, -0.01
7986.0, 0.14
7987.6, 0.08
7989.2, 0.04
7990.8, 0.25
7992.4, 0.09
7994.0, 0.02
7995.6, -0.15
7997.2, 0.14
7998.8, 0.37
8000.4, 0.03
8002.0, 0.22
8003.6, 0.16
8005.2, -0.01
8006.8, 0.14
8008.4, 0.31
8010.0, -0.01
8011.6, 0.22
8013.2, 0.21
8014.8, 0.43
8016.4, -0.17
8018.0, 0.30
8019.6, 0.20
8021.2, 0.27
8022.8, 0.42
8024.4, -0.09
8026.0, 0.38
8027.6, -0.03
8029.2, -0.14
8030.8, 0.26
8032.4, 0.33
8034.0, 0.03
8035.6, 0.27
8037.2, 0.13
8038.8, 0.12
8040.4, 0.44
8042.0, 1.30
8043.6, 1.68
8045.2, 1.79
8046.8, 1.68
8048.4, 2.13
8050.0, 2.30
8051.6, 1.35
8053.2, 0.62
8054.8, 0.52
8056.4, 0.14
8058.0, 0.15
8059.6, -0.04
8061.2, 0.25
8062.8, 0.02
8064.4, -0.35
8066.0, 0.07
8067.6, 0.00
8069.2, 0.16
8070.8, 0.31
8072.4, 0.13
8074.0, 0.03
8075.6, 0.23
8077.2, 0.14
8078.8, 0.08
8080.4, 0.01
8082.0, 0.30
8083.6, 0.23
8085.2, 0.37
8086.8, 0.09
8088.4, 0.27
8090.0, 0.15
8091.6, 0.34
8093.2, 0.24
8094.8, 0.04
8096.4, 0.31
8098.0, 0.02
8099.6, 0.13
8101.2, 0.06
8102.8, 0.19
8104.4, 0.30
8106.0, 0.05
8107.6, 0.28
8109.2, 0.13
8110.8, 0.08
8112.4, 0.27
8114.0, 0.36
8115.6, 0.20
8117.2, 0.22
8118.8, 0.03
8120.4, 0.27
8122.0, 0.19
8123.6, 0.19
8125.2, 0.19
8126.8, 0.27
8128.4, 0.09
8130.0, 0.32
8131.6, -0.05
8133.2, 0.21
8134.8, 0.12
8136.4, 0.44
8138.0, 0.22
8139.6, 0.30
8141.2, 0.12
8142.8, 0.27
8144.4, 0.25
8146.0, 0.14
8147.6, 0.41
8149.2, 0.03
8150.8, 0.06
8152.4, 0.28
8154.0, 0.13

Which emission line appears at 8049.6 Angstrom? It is [O II] 3727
